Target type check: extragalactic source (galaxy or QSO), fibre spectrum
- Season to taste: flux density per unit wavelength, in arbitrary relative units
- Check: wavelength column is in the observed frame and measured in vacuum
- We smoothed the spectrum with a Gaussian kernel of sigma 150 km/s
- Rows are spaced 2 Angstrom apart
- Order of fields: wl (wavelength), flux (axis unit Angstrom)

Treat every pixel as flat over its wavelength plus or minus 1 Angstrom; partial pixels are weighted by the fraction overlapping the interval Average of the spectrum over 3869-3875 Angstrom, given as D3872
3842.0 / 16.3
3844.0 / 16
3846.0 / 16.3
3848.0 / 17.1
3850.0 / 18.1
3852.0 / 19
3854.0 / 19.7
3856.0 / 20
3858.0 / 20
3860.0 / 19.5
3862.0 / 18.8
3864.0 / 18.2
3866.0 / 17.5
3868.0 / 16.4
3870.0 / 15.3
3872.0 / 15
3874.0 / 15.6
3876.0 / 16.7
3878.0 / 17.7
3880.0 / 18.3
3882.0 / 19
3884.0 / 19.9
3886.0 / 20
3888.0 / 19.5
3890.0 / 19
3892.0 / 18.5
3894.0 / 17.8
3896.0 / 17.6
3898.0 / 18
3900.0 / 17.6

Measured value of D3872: 15.3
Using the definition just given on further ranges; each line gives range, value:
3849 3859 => 19.4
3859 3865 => 18.8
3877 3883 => 18.3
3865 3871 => 16.4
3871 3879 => 16.2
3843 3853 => 17.3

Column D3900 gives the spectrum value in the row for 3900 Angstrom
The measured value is 17.6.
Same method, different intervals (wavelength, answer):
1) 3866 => 17.5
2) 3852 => 19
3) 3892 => 18.5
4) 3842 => 16.3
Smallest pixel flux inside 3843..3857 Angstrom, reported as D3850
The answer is 16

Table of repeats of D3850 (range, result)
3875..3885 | 16.7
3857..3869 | 16.4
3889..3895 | 17.8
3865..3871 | 15.3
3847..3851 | 17.1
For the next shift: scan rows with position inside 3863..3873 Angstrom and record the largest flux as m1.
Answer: 18.2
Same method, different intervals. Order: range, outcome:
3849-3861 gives 20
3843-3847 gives 16.3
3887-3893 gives 19.5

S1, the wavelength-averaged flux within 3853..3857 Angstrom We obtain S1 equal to 19.9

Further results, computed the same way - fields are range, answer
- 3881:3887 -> 19.6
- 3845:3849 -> 16.7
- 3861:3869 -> 17.7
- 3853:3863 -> 19.6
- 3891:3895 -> 18.1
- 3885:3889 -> 19.8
